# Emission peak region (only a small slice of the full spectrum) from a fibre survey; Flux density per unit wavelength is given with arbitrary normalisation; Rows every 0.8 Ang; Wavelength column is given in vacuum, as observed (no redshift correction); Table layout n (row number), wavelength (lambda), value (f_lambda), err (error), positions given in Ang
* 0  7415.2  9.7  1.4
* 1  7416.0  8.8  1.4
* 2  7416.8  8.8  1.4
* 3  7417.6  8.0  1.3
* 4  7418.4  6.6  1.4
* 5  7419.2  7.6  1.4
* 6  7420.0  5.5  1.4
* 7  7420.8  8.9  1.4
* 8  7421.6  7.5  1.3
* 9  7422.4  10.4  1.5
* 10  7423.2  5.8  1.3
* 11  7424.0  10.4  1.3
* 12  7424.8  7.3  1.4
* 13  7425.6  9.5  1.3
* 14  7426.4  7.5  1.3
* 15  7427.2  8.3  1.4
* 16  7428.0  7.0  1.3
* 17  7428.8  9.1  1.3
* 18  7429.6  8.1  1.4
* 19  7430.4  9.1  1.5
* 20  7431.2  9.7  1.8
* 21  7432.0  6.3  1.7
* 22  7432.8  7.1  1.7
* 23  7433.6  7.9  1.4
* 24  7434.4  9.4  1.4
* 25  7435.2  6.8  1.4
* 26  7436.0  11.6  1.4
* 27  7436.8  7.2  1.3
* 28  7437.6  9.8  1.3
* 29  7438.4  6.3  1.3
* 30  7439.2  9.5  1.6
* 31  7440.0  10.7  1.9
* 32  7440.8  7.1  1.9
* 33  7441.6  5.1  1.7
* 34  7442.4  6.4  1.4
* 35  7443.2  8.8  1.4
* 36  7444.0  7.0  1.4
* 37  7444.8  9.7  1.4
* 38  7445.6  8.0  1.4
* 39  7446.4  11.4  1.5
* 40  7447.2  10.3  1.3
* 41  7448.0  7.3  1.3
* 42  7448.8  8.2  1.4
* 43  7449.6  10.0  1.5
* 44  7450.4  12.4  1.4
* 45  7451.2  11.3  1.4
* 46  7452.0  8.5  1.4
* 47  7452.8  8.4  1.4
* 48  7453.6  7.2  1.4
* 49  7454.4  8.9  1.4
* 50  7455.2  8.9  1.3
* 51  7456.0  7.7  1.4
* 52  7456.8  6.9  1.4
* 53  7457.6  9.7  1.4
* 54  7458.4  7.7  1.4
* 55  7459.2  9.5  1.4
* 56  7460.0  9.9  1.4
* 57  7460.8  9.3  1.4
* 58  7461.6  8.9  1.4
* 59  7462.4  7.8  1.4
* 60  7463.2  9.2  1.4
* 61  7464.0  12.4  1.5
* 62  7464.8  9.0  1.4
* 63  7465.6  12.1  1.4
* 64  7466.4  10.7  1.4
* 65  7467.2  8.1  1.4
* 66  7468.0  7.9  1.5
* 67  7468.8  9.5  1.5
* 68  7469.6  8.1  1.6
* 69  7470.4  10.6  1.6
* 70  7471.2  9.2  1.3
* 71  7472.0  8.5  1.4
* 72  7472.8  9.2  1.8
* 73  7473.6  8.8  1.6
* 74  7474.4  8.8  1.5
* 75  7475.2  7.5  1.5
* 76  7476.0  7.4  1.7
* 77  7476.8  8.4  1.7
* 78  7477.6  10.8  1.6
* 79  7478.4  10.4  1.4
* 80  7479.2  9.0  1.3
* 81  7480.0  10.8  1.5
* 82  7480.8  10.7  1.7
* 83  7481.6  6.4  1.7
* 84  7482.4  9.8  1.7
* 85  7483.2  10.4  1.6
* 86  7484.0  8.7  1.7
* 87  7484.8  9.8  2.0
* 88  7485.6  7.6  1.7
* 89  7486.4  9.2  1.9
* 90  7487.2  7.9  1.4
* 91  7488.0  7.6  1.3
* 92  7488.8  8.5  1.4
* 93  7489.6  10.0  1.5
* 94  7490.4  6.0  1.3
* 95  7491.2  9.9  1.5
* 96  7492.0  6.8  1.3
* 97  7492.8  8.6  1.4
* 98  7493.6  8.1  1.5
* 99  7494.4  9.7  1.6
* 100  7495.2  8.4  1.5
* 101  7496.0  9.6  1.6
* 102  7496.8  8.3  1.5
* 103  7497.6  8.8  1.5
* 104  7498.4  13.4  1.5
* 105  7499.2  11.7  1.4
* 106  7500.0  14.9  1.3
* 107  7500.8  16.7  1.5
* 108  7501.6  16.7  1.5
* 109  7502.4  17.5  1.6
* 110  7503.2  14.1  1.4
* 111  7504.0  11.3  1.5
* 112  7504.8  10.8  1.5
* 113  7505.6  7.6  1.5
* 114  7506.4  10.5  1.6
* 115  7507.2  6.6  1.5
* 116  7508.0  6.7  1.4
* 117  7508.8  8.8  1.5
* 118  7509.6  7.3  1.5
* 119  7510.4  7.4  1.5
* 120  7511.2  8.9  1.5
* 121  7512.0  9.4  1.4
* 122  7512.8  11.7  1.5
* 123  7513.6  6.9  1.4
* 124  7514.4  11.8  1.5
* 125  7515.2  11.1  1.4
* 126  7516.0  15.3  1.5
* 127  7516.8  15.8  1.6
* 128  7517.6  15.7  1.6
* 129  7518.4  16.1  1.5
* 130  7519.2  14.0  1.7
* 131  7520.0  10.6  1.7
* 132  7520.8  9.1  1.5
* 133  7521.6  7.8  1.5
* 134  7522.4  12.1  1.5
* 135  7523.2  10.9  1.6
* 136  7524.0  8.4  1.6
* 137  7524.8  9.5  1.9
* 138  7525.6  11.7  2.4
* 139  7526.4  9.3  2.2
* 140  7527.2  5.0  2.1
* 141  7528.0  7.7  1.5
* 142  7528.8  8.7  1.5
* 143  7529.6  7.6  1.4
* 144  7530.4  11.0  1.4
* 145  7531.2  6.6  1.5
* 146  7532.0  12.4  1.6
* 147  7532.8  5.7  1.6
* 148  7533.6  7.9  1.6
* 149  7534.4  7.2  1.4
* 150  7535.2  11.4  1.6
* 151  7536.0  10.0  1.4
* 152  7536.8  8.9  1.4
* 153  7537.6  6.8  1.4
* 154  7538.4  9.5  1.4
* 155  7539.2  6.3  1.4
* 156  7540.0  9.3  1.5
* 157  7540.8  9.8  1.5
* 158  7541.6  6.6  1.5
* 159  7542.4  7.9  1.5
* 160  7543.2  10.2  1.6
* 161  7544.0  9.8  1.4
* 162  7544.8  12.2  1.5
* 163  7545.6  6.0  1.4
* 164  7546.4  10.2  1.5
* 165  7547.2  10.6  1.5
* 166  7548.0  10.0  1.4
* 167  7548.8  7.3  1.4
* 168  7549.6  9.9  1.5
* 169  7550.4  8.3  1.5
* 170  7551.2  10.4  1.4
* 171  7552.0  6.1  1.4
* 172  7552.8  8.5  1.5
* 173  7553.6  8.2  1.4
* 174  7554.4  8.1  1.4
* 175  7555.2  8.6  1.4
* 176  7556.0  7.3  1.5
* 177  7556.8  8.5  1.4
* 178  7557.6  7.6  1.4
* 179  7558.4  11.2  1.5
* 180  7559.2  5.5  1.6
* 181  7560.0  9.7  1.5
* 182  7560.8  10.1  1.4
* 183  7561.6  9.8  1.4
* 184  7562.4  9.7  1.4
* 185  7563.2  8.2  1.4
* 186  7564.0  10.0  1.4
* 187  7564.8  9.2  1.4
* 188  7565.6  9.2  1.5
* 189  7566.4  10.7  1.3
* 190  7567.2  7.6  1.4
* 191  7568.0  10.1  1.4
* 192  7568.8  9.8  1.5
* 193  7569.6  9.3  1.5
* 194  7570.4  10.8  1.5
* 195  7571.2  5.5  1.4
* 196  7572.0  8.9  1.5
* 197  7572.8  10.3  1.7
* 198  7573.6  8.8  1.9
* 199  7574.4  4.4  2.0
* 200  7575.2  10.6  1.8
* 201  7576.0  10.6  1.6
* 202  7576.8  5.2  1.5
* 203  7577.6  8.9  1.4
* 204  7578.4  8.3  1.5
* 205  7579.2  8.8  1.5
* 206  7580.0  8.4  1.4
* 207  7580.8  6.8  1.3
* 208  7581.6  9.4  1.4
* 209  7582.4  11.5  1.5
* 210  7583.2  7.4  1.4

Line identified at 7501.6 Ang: [S II] 6716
